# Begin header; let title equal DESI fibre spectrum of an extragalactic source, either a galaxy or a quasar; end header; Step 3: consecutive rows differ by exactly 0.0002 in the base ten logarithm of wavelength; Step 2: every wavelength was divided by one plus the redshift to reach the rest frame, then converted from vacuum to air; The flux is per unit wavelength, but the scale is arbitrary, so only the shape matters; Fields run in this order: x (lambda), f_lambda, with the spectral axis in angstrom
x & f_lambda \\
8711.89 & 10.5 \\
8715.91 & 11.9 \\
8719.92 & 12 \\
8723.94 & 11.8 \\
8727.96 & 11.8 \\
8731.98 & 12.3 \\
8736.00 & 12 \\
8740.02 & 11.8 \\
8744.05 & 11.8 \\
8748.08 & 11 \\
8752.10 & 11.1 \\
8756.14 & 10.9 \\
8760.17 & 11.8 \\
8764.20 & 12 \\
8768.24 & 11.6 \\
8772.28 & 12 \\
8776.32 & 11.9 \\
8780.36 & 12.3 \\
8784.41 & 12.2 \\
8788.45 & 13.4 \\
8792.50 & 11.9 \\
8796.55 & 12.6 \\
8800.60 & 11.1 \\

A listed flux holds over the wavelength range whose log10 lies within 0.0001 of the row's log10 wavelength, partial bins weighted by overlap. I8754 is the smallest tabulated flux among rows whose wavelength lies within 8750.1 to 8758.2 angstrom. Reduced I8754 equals 10.9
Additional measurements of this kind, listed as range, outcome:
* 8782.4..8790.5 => 12.2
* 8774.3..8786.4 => 11.9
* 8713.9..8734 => 11.8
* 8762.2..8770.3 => 11.6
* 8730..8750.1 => 11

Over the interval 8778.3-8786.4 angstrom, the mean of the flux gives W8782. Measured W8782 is 12.2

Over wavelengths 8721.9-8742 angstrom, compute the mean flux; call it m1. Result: 11.9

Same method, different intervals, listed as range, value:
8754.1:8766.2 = 11.6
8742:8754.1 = 11.3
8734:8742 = 11.9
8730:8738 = 12.2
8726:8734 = 12.1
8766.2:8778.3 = 11.8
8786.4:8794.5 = 12.7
